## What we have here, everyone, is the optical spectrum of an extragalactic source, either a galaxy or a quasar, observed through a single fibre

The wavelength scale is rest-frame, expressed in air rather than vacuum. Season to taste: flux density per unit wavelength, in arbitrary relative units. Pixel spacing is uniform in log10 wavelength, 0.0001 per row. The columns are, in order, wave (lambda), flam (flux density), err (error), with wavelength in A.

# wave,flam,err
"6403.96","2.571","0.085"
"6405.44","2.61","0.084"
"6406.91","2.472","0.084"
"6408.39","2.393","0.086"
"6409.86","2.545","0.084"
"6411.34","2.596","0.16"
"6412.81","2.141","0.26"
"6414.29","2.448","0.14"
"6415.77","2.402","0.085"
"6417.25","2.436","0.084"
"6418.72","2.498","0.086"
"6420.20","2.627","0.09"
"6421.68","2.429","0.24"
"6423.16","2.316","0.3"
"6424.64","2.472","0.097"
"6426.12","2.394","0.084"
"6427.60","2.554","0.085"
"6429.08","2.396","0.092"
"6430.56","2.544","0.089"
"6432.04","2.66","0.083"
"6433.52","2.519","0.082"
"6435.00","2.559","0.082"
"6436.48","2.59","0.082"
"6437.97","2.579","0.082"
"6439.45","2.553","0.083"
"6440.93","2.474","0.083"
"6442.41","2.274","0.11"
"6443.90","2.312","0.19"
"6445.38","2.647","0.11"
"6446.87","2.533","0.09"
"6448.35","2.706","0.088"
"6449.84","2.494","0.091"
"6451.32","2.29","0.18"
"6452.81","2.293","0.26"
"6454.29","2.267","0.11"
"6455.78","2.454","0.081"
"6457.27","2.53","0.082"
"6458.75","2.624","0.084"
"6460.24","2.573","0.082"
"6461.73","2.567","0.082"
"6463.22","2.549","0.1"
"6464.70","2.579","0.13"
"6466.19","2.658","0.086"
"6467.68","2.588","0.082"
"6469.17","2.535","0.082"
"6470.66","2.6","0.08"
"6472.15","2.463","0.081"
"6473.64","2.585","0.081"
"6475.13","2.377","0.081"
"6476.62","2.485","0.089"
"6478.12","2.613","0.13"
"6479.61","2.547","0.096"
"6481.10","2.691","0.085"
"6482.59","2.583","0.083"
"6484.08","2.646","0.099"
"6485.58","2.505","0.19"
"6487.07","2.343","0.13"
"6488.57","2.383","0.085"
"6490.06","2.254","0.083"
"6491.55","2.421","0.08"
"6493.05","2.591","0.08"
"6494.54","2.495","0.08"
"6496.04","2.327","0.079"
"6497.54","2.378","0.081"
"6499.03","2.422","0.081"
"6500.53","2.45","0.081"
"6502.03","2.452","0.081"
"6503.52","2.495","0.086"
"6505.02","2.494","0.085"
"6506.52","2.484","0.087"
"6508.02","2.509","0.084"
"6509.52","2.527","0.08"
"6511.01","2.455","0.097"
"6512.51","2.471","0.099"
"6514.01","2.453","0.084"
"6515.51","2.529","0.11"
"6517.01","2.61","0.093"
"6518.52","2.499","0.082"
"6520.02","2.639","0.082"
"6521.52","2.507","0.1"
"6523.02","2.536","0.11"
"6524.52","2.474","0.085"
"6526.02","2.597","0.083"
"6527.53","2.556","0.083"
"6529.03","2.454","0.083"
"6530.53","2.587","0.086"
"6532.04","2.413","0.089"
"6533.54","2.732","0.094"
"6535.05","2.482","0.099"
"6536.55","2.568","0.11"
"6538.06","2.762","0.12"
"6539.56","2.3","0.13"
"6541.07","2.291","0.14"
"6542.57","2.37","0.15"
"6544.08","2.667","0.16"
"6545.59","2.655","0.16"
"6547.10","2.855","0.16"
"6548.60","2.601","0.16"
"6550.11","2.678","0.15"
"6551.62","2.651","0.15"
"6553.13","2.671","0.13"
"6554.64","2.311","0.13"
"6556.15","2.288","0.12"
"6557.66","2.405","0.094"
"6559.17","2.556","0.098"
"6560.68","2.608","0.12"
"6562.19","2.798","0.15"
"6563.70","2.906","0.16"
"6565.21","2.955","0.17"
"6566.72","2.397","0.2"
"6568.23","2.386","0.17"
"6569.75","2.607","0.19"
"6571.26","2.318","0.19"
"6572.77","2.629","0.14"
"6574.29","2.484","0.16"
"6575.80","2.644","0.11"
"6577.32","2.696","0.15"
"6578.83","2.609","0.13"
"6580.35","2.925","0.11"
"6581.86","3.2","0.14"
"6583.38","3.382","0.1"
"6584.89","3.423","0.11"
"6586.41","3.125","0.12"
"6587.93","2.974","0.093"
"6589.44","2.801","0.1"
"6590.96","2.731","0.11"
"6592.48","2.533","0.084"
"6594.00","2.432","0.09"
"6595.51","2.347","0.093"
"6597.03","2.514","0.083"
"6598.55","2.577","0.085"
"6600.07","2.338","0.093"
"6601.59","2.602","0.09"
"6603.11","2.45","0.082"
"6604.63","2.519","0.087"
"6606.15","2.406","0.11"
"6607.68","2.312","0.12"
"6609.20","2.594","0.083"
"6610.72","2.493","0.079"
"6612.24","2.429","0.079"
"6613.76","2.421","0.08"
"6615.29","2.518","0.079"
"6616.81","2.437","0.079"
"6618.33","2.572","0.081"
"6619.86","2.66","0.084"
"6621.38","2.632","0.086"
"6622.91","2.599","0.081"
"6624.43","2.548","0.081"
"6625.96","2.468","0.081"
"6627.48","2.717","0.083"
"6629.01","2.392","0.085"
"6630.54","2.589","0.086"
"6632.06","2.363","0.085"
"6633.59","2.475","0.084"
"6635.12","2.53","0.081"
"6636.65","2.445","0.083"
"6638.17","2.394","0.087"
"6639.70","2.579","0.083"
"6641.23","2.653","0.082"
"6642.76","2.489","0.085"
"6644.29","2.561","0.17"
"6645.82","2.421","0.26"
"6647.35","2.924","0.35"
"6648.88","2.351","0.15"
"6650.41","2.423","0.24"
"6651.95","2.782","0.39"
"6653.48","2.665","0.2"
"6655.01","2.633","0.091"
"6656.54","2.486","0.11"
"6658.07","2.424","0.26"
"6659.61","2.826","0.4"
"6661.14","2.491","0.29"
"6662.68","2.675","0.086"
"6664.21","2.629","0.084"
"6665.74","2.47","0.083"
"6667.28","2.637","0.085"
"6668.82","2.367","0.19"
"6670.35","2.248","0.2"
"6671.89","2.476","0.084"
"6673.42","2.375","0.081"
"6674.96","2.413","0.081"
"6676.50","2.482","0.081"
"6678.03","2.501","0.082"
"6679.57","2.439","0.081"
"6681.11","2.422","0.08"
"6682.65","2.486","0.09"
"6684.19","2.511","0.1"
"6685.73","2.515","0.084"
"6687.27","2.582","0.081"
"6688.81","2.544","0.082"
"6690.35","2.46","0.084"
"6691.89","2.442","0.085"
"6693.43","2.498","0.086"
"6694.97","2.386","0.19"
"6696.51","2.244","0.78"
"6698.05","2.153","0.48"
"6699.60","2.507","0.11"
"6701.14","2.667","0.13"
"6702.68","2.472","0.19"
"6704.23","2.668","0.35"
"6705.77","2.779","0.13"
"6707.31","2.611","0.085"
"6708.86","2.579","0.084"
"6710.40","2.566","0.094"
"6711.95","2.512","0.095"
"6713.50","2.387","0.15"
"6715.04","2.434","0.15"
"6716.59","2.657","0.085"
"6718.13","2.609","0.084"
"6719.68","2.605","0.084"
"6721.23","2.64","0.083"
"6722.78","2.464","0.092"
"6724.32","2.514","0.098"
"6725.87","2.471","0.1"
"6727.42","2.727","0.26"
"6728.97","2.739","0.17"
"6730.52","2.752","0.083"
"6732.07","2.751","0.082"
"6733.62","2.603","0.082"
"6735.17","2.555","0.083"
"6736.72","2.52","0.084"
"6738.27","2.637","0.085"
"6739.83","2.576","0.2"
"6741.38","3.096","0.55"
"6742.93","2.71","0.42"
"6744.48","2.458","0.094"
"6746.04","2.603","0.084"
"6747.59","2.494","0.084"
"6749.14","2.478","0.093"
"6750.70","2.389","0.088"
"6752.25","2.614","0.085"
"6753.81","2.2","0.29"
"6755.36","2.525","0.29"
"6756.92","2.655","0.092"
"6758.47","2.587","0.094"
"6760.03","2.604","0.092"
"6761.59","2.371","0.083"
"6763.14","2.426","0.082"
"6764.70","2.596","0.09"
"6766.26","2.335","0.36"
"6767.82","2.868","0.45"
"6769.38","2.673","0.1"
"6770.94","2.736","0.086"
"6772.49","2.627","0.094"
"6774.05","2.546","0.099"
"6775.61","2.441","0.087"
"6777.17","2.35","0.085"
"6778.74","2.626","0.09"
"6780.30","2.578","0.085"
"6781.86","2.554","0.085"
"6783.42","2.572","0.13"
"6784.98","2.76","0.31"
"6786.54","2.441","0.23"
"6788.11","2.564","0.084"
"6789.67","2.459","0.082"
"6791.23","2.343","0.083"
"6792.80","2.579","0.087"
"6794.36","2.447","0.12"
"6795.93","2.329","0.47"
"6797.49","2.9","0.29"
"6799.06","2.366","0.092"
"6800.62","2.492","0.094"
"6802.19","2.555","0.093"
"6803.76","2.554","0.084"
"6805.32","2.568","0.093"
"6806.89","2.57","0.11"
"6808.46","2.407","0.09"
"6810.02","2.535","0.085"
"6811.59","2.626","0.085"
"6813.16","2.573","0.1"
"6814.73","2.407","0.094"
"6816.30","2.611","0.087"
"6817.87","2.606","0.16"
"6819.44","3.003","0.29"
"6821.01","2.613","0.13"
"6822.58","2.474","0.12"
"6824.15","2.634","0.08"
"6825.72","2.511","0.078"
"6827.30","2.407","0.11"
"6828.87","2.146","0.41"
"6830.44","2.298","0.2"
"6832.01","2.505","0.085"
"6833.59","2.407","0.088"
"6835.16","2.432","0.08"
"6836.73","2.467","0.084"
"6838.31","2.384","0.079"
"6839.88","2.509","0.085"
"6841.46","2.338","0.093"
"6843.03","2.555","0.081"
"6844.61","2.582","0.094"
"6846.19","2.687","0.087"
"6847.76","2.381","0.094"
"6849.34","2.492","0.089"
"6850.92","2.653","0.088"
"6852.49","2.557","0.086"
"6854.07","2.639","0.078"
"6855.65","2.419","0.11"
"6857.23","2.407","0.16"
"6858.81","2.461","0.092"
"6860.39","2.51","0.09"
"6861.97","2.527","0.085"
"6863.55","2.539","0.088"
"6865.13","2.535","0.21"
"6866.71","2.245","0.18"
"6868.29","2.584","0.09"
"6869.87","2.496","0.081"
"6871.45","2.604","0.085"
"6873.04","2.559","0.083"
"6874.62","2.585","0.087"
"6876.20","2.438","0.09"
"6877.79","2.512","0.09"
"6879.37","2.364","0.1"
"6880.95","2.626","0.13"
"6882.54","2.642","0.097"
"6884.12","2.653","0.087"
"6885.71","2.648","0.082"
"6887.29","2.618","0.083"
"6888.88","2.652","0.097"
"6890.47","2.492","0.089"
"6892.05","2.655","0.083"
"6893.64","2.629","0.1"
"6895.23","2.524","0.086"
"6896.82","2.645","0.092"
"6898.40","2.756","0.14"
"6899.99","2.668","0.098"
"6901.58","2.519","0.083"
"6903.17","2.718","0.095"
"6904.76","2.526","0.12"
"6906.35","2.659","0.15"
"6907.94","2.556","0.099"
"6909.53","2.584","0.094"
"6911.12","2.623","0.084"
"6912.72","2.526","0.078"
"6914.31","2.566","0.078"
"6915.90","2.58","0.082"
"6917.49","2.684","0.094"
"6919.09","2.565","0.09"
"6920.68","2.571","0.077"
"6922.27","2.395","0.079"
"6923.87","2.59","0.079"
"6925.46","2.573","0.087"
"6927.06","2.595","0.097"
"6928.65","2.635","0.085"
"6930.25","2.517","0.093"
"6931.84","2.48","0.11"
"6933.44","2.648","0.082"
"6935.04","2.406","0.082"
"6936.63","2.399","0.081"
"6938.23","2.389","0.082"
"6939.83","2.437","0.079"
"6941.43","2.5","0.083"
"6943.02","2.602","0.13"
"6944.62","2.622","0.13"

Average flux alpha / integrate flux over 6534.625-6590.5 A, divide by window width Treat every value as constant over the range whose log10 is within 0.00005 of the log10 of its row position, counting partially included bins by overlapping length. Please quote 2.68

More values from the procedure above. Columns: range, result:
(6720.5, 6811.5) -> 2.56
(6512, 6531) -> 2.53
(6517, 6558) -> 2.54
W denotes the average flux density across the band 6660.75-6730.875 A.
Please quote 2.52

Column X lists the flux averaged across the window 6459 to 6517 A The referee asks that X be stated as 2.5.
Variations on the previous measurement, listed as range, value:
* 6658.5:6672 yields 2.53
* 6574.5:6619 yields 2.65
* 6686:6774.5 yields 2.56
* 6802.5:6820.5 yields 2.59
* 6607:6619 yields 2.47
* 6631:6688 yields 2.52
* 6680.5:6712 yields 2.51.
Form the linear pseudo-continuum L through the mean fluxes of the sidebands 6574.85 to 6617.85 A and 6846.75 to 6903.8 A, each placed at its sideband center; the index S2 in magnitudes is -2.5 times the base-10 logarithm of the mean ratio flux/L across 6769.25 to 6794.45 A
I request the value 0.018 mag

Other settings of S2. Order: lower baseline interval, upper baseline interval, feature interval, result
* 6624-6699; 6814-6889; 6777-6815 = -0.01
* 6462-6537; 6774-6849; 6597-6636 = 0.00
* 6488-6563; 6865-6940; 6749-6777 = 0.00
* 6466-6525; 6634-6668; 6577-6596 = -0.13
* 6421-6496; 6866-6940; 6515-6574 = -0.02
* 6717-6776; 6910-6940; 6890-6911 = -0.03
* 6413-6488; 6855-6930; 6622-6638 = 0.01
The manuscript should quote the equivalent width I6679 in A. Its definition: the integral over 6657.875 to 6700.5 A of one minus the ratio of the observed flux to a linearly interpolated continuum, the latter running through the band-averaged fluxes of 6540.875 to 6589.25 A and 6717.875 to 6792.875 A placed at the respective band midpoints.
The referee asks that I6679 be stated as 2.4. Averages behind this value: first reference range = 2.7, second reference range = 2.57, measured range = 2.47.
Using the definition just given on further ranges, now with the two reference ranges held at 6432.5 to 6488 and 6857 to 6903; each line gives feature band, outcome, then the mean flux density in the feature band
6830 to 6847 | 0.5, 2.47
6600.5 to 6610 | 0.2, 2.47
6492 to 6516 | 0.5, 2.47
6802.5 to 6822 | -0.3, 2.59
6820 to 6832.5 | 0.5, 2.46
